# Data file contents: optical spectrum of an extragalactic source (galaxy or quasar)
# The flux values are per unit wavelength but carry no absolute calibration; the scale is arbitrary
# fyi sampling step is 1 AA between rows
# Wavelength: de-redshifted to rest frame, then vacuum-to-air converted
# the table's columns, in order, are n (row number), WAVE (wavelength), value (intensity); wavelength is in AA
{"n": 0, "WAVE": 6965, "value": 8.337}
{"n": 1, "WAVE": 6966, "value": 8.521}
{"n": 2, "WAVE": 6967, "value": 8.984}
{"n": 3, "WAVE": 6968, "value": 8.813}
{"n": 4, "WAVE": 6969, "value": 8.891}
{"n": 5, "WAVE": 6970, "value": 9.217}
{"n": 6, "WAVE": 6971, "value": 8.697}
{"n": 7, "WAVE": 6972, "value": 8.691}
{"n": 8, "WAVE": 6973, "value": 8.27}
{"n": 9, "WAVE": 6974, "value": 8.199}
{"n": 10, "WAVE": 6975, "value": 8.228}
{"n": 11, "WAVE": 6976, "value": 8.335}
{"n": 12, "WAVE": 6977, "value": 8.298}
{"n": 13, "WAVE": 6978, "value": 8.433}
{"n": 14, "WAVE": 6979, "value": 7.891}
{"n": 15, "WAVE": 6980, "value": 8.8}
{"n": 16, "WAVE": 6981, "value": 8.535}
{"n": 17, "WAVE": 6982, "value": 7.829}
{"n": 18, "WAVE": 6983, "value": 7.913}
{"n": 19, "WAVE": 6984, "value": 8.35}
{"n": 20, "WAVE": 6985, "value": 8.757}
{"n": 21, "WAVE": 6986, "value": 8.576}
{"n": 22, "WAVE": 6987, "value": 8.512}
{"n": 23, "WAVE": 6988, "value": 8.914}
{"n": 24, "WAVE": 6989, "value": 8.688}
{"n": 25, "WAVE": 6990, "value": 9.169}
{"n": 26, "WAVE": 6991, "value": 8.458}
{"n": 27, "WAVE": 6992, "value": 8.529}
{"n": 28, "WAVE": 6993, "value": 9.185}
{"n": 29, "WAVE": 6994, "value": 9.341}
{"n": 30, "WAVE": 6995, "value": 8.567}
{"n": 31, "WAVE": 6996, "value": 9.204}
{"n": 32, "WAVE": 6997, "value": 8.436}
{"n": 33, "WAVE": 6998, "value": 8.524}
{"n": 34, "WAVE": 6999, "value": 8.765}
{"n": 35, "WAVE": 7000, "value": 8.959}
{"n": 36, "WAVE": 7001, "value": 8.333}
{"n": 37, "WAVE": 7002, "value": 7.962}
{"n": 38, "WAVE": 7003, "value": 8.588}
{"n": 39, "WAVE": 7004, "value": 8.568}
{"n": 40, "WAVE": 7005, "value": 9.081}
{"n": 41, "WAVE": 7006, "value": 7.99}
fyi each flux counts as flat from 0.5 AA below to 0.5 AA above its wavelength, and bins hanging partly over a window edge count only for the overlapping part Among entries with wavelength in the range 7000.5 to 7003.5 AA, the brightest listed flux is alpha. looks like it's 8.588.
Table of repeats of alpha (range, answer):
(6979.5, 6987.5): 8.8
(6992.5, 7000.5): 9.341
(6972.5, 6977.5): 8.335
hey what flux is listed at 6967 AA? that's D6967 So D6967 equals 8.984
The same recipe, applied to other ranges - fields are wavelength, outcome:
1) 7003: 8.588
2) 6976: 8.335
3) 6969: 8.891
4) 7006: 7.99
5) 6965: 8.337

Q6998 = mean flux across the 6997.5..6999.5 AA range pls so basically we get 8.64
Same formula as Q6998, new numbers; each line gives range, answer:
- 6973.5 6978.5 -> 8.3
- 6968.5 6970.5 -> 9.05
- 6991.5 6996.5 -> 8.97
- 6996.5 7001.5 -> 8.6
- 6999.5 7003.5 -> 8.46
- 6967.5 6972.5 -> 8.86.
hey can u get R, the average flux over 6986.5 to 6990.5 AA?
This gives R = 8.82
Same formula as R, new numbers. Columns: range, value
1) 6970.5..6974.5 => 8.46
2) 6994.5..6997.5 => 8.74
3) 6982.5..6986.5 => 8.4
